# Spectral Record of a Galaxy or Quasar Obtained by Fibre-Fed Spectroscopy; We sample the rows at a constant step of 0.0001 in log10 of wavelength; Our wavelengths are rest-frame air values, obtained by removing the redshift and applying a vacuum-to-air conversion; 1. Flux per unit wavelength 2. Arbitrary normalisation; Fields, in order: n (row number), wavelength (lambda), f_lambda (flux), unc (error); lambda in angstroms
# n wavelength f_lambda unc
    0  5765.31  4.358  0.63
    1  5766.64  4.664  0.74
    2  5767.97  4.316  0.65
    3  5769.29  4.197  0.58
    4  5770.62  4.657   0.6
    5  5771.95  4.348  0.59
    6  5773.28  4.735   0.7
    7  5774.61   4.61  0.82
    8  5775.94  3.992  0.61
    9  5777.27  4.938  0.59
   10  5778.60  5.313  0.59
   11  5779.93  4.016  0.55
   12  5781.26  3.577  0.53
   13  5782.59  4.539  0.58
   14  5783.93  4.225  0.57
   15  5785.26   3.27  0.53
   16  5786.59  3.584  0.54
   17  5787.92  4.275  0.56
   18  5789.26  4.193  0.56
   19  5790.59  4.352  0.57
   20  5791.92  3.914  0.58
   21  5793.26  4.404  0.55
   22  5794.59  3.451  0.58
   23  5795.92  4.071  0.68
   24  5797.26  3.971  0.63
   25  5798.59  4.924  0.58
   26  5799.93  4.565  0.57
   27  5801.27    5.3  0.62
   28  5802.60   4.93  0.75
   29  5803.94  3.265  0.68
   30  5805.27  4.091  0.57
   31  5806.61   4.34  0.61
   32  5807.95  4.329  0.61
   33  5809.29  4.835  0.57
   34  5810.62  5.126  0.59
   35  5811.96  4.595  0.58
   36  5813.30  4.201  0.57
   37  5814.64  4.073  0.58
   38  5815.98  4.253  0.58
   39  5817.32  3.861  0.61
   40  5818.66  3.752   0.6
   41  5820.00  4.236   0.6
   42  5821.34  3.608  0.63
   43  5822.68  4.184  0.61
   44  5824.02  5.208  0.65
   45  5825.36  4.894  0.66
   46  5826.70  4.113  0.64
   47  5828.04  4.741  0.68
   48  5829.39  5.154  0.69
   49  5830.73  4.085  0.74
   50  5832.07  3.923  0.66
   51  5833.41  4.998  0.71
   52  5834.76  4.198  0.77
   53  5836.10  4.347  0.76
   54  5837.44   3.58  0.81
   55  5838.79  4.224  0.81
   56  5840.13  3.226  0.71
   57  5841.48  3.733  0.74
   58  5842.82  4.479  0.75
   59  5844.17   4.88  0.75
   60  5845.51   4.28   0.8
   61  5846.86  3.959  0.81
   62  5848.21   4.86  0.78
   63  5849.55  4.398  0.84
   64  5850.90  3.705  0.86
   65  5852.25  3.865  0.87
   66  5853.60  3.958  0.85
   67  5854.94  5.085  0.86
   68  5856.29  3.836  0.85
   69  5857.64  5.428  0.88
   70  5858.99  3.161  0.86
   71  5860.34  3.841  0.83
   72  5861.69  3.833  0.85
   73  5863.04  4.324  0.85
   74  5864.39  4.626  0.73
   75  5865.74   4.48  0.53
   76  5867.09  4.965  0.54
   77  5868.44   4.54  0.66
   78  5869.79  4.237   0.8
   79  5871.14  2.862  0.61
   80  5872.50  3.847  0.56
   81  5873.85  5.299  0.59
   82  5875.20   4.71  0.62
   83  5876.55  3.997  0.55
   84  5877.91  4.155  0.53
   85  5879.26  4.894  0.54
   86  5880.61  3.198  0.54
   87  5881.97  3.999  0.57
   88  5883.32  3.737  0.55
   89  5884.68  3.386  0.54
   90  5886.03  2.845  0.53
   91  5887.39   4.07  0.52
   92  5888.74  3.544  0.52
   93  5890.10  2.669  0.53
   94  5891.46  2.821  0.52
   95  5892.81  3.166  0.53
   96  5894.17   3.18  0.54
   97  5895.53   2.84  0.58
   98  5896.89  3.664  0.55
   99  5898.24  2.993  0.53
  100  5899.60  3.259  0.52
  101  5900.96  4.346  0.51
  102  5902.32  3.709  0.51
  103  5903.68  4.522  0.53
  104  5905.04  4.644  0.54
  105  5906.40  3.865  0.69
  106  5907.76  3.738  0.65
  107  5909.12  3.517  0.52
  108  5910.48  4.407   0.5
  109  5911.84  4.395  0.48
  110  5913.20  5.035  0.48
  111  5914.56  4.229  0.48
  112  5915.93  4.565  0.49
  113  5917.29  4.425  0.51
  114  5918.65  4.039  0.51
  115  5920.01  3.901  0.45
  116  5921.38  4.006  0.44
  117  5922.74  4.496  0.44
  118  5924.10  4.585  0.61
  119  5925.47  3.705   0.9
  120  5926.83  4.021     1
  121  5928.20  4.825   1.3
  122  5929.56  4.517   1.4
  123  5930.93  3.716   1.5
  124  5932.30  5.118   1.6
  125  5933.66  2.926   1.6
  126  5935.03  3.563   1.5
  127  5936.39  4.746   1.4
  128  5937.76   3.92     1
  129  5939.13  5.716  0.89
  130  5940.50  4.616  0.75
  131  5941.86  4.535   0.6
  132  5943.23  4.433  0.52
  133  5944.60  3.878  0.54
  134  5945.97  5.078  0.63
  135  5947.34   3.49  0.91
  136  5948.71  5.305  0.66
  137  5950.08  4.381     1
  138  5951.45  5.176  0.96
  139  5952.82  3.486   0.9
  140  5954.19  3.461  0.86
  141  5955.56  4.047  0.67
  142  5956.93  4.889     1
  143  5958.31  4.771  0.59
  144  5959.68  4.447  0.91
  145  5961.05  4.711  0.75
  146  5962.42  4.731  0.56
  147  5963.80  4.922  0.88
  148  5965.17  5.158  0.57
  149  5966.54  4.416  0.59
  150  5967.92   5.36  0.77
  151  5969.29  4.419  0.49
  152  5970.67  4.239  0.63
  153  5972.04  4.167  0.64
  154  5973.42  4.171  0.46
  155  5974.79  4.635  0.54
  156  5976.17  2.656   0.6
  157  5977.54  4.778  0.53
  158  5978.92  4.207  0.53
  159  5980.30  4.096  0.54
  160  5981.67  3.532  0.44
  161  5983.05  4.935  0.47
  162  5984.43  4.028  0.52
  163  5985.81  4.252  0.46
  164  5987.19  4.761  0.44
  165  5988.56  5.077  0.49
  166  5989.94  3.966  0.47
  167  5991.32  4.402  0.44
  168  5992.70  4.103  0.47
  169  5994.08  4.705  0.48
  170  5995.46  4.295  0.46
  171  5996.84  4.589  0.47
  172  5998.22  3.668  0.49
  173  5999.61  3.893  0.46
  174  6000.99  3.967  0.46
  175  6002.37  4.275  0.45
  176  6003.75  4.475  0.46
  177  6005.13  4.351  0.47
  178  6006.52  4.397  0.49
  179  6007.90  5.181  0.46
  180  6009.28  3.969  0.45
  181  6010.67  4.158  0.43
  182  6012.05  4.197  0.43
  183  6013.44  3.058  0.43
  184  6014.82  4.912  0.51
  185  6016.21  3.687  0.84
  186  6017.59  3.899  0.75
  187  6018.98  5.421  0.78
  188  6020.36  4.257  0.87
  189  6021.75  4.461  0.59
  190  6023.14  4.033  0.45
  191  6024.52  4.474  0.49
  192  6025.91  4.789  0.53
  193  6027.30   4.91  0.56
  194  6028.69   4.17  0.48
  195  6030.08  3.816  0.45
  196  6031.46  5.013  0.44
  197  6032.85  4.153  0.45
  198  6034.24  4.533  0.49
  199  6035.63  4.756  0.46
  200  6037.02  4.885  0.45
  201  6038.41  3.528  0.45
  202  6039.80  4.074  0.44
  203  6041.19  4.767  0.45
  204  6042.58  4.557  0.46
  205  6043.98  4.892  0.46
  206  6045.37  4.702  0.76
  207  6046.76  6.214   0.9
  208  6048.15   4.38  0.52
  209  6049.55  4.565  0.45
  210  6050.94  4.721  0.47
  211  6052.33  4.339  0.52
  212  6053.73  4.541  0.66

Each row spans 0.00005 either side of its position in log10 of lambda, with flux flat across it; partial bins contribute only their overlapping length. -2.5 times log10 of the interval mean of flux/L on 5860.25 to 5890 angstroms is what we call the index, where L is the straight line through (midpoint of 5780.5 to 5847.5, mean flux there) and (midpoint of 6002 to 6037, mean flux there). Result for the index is 0.06 mag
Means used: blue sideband 4.25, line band 4.04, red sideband 4.38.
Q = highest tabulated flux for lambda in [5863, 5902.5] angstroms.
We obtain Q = 5.299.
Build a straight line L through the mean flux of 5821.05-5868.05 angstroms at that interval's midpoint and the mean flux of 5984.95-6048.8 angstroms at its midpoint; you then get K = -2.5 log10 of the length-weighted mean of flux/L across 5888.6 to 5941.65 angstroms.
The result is 0.09 mag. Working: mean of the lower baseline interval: 4.3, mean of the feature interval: 4.01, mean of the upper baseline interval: 4.41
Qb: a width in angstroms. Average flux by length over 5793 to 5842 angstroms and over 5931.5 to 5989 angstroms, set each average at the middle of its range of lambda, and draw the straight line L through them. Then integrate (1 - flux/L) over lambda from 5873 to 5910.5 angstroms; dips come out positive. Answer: 5.2 angstroms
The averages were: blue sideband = 4.29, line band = 3.75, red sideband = 4.41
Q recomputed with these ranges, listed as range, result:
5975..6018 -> 5.181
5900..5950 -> 5.716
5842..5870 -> 5.428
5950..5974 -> 5.36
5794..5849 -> 5.3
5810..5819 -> 5.126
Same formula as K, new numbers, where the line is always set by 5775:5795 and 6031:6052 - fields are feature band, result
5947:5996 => 0.03 mag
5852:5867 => 0.01 mag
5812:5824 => 0.03 mag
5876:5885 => 0.11 mag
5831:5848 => 0.02 mag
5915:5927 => 0.05 mag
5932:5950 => 0.01 mag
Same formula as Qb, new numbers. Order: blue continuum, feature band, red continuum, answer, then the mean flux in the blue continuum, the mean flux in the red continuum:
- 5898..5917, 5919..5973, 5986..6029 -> -2.56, 4.12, 4.34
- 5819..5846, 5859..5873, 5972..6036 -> 0.61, 4.3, 4.3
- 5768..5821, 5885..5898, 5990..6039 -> 3.34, 4.29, 4.32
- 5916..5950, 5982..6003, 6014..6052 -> 0.63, 4.32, 4.53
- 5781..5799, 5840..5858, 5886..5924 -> -1.50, 4.05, 3.85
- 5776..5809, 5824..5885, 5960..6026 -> 0.53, 4.24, 4.35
